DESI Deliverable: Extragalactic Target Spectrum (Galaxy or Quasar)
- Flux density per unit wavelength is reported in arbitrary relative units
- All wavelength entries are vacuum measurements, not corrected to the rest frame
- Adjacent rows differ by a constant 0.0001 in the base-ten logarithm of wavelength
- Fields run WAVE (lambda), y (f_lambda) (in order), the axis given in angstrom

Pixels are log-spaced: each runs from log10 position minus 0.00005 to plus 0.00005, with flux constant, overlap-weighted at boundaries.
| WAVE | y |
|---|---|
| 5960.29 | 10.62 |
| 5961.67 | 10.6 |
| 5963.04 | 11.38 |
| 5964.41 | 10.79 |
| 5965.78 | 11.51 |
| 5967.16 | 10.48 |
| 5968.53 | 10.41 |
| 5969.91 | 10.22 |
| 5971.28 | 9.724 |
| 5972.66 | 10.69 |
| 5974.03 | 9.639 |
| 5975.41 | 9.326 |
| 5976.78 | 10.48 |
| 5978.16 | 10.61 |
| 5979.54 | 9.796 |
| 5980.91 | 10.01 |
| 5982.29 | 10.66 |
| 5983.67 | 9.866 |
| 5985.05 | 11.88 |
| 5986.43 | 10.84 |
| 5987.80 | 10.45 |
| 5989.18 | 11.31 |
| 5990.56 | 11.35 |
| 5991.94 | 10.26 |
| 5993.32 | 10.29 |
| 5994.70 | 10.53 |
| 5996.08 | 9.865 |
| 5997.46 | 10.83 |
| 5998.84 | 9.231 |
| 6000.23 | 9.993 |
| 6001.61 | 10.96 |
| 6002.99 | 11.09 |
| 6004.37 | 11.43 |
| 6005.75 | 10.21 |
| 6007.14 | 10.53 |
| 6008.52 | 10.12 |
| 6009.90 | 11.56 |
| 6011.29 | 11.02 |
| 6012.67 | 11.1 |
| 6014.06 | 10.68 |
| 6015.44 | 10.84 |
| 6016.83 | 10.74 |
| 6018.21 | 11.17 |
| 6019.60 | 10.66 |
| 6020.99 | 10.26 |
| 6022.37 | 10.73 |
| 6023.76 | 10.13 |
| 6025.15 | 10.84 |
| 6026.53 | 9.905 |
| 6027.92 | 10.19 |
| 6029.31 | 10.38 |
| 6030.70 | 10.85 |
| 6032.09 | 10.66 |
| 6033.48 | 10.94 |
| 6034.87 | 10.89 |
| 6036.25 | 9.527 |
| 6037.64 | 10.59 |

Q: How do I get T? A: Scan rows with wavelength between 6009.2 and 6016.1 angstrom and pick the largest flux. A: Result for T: 11.56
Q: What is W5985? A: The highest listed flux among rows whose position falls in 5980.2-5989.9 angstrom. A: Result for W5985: 11.88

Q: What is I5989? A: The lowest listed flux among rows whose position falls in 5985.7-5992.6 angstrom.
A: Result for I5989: 10.26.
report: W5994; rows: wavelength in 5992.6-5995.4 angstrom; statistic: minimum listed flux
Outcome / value 10.29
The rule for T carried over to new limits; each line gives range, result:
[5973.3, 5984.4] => 10.66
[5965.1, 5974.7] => 11.51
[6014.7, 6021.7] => 11.17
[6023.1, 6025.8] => 10.84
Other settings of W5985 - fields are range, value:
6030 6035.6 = 10.94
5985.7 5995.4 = 11.35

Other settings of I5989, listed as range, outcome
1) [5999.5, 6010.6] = 9.993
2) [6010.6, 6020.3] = 10.66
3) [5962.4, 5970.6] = 10.22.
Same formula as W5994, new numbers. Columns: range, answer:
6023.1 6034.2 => 9.905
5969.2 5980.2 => 9.326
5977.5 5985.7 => 9.796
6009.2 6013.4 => 11.02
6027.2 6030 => 10.19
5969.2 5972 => 9.724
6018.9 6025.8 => 10.13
